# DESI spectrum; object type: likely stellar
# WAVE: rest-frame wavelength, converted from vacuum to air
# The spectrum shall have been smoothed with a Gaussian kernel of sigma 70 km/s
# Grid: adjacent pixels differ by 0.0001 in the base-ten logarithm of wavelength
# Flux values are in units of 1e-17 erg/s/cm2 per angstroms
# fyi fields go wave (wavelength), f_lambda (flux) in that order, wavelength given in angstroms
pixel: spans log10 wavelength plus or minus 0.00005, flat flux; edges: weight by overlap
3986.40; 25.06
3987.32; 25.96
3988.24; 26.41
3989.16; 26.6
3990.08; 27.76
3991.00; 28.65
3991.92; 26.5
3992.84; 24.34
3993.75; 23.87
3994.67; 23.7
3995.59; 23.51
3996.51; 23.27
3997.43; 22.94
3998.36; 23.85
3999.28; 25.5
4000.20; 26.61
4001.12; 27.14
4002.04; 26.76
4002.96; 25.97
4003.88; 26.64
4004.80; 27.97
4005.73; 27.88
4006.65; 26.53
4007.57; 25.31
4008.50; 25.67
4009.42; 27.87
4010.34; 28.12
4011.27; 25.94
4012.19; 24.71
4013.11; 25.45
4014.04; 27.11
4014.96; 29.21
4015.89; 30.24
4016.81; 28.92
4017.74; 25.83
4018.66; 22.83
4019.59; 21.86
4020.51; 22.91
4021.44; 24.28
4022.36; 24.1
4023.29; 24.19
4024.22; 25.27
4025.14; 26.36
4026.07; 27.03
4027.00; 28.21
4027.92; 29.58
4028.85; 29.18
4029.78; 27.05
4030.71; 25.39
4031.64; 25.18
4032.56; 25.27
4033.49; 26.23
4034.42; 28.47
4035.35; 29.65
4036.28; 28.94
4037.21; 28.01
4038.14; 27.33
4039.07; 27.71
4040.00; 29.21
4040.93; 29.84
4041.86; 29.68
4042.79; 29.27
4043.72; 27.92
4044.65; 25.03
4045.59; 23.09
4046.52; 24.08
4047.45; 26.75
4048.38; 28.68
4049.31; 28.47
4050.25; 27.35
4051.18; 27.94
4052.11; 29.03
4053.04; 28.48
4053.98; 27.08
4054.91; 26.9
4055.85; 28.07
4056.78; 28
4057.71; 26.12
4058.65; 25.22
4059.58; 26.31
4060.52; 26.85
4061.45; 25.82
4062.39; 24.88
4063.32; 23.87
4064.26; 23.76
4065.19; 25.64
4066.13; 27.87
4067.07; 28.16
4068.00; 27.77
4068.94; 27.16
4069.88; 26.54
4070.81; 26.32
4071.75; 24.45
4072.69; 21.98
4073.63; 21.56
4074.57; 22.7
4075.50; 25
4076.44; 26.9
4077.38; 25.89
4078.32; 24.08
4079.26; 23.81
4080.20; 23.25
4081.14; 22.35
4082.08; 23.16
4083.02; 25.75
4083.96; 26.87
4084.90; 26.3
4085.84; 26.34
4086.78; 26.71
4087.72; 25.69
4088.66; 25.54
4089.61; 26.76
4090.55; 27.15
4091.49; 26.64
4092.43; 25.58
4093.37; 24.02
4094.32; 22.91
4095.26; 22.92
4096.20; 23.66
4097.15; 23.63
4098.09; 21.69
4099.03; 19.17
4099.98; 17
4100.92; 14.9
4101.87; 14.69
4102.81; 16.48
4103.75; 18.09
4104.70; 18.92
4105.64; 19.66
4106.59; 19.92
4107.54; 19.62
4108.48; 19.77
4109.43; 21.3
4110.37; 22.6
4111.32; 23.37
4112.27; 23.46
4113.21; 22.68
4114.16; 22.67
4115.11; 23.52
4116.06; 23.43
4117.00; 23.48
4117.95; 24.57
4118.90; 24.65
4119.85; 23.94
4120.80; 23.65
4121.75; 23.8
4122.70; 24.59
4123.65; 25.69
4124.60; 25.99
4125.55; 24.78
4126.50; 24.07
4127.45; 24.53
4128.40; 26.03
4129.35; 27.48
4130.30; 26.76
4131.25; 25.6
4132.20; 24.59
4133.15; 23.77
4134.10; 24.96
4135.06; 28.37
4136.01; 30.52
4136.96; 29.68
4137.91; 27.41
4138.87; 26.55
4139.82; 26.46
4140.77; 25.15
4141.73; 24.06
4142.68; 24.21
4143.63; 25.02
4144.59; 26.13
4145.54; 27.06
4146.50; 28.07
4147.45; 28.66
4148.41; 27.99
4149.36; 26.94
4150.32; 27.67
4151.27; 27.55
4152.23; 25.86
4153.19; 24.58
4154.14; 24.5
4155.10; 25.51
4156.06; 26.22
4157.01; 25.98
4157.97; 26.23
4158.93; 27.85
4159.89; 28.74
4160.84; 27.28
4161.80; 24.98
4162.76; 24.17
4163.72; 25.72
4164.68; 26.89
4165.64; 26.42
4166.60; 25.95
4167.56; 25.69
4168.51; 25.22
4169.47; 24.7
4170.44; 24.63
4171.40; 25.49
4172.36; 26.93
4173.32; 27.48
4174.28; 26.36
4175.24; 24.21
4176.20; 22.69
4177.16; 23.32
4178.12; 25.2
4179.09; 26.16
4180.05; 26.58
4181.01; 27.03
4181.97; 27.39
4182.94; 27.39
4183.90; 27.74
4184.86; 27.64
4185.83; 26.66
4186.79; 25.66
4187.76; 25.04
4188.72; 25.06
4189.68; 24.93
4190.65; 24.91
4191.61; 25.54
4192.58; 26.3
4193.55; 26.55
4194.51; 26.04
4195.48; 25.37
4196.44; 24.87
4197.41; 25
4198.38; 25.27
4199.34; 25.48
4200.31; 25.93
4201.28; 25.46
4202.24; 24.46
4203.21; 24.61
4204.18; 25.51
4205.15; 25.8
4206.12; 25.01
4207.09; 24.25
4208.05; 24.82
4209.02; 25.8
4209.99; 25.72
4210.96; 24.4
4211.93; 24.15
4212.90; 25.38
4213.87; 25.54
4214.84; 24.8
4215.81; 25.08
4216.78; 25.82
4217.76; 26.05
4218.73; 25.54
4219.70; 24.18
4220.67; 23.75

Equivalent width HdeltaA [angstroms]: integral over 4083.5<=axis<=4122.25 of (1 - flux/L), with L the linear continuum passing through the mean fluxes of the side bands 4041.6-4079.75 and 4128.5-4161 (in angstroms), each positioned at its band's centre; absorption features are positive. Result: 5.50 angstroms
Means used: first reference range 26.2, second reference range 26.6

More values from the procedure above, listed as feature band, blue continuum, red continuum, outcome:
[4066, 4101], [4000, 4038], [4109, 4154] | 1.9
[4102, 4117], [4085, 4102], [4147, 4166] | 2.0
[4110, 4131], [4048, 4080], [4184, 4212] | 1.2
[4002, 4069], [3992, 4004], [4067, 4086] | -4.9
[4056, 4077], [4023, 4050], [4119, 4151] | 1.0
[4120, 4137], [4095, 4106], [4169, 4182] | -3.3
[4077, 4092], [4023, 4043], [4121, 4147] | 0.8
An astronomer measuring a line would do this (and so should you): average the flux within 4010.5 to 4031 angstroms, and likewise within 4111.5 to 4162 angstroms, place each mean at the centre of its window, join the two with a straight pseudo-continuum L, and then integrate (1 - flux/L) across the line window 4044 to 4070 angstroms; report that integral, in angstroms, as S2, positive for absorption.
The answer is -0.6 angstroms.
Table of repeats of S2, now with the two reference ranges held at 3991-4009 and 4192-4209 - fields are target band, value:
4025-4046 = -1.69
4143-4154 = -0.59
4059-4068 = -0.18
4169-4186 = -0.40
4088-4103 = 1.92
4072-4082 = 0.68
